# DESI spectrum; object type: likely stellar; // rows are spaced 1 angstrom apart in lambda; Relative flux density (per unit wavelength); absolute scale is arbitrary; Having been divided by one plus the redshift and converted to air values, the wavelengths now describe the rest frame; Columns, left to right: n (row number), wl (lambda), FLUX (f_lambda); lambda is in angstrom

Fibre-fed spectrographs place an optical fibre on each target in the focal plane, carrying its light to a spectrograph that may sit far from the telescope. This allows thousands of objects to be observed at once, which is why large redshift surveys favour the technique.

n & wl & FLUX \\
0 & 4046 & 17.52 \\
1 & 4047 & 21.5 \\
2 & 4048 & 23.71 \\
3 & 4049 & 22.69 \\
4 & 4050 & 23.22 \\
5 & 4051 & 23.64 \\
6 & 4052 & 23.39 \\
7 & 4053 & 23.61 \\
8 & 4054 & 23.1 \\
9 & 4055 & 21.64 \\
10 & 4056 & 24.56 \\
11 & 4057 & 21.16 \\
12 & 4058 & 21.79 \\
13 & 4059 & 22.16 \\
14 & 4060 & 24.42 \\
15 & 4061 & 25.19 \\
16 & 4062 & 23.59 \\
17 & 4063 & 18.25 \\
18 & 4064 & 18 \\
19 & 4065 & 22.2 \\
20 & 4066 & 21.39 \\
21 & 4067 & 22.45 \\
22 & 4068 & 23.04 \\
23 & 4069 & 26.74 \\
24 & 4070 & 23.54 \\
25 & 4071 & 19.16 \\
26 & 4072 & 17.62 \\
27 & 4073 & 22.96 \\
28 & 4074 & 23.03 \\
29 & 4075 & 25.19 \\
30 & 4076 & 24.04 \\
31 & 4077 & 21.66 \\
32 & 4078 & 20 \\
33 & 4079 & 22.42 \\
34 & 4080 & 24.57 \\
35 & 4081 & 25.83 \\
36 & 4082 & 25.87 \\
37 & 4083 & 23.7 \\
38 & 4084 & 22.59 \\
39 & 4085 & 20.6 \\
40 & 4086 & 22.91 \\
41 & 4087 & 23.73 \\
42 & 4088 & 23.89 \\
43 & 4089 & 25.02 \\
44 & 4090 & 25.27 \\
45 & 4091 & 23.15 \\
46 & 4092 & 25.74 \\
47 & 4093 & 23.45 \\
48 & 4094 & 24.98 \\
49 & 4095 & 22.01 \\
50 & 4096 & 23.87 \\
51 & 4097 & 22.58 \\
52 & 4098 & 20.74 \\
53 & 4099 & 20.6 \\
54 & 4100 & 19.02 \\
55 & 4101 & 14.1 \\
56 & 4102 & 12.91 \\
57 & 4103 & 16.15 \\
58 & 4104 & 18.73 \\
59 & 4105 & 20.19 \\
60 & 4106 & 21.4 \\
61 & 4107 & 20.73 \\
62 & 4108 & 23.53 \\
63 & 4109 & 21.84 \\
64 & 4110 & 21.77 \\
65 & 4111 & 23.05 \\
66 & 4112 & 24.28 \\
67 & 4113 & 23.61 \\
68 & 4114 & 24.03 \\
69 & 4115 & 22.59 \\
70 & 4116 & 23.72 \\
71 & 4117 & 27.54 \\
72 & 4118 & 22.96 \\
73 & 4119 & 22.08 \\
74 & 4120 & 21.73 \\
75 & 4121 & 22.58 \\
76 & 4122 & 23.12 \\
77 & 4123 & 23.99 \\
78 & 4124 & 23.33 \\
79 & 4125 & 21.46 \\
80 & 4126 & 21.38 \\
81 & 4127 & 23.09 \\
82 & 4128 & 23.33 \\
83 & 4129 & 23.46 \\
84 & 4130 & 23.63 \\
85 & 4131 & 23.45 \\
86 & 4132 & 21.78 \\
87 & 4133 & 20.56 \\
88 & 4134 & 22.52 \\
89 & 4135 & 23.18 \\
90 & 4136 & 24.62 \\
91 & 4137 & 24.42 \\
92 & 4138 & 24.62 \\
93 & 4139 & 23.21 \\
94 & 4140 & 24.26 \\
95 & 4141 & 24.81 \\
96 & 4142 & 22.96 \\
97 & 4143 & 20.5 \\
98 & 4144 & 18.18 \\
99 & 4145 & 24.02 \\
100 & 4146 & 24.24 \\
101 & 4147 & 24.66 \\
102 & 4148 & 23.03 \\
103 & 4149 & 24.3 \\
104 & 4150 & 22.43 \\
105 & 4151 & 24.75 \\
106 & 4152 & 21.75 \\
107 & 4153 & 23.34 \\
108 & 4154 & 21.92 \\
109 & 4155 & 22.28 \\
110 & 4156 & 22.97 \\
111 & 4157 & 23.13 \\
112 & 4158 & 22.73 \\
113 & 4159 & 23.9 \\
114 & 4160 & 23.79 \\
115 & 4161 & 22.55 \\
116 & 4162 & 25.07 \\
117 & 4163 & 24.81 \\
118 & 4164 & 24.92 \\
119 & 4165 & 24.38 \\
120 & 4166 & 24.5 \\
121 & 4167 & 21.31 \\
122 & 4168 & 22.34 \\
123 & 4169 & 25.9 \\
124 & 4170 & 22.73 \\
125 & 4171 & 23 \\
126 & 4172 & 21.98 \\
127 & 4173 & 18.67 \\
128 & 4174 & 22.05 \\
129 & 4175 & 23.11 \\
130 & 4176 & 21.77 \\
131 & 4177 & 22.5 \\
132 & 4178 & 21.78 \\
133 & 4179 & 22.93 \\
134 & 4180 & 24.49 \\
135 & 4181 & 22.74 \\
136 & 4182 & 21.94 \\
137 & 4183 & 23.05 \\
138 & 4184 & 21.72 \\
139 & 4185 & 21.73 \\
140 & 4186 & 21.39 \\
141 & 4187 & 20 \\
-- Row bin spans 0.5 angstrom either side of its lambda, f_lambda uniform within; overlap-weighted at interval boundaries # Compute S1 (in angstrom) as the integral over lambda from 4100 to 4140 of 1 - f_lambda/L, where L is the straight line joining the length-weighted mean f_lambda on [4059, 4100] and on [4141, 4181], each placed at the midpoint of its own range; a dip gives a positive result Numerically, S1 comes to 1.3 angstrom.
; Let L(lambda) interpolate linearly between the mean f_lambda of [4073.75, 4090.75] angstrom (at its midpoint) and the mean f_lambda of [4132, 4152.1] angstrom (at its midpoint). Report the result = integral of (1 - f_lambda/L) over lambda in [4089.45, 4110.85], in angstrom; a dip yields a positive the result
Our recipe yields 2.1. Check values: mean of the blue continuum 23.6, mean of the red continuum 23.1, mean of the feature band 21.1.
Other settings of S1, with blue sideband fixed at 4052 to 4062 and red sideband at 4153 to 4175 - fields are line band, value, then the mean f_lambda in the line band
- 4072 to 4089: -0.1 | 23.2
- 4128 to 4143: -0.1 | 23.3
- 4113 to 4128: 0.0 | 23.1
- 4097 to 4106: 1.9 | 18.3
